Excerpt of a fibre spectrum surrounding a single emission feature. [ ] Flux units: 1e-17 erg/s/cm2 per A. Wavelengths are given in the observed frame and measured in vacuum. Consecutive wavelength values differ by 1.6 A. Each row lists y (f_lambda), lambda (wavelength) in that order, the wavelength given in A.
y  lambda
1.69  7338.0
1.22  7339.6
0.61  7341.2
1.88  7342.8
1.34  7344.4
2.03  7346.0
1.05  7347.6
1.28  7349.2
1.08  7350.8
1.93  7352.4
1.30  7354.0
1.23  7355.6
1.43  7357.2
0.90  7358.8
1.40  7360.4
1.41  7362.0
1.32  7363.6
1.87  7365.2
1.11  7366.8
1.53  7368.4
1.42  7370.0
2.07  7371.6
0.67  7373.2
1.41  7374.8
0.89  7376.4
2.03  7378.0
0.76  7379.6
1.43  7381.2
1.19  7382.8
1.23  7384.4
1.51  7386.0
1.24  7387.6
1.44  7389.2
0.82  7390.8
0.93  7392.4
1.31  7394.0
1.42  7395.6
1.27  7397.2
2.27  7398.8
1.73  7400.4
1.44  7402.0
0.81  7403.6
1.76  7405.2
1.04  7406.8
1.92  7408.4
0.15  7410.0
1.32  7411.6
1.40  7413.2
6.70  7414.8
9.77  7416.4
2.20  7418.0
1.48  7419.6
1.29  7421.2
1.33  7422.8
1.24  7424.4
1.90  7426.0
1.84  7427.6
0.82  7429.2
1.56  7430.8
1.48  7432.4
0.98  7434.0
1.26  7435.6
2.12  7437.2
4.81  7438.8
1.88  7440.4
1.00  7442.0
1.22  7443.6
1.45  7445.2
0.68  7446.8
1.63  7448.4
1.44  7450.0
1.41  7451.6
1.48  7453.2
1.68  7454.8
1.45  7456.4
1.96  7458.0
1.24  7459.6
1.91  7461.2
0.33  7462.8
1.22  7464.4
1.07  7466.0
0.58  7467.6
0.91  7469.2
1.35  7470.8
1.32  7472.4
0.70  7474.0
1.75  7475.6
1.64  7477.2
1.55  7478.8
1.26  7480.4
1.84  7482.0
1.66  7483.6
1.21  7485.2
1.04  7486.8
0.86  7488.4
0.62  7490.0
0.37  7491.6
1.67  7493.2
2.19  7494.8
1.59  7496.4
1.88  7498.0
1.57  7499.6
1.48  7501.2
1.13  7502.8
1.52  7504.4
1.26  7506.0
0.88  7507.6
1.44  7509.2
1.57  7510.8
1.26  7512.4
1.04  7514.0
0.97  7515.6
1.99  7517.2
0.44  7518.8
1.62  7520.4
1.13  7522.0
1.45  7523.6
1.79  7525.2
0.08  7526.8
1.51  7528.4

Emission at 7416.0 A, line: H-alpha 6563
